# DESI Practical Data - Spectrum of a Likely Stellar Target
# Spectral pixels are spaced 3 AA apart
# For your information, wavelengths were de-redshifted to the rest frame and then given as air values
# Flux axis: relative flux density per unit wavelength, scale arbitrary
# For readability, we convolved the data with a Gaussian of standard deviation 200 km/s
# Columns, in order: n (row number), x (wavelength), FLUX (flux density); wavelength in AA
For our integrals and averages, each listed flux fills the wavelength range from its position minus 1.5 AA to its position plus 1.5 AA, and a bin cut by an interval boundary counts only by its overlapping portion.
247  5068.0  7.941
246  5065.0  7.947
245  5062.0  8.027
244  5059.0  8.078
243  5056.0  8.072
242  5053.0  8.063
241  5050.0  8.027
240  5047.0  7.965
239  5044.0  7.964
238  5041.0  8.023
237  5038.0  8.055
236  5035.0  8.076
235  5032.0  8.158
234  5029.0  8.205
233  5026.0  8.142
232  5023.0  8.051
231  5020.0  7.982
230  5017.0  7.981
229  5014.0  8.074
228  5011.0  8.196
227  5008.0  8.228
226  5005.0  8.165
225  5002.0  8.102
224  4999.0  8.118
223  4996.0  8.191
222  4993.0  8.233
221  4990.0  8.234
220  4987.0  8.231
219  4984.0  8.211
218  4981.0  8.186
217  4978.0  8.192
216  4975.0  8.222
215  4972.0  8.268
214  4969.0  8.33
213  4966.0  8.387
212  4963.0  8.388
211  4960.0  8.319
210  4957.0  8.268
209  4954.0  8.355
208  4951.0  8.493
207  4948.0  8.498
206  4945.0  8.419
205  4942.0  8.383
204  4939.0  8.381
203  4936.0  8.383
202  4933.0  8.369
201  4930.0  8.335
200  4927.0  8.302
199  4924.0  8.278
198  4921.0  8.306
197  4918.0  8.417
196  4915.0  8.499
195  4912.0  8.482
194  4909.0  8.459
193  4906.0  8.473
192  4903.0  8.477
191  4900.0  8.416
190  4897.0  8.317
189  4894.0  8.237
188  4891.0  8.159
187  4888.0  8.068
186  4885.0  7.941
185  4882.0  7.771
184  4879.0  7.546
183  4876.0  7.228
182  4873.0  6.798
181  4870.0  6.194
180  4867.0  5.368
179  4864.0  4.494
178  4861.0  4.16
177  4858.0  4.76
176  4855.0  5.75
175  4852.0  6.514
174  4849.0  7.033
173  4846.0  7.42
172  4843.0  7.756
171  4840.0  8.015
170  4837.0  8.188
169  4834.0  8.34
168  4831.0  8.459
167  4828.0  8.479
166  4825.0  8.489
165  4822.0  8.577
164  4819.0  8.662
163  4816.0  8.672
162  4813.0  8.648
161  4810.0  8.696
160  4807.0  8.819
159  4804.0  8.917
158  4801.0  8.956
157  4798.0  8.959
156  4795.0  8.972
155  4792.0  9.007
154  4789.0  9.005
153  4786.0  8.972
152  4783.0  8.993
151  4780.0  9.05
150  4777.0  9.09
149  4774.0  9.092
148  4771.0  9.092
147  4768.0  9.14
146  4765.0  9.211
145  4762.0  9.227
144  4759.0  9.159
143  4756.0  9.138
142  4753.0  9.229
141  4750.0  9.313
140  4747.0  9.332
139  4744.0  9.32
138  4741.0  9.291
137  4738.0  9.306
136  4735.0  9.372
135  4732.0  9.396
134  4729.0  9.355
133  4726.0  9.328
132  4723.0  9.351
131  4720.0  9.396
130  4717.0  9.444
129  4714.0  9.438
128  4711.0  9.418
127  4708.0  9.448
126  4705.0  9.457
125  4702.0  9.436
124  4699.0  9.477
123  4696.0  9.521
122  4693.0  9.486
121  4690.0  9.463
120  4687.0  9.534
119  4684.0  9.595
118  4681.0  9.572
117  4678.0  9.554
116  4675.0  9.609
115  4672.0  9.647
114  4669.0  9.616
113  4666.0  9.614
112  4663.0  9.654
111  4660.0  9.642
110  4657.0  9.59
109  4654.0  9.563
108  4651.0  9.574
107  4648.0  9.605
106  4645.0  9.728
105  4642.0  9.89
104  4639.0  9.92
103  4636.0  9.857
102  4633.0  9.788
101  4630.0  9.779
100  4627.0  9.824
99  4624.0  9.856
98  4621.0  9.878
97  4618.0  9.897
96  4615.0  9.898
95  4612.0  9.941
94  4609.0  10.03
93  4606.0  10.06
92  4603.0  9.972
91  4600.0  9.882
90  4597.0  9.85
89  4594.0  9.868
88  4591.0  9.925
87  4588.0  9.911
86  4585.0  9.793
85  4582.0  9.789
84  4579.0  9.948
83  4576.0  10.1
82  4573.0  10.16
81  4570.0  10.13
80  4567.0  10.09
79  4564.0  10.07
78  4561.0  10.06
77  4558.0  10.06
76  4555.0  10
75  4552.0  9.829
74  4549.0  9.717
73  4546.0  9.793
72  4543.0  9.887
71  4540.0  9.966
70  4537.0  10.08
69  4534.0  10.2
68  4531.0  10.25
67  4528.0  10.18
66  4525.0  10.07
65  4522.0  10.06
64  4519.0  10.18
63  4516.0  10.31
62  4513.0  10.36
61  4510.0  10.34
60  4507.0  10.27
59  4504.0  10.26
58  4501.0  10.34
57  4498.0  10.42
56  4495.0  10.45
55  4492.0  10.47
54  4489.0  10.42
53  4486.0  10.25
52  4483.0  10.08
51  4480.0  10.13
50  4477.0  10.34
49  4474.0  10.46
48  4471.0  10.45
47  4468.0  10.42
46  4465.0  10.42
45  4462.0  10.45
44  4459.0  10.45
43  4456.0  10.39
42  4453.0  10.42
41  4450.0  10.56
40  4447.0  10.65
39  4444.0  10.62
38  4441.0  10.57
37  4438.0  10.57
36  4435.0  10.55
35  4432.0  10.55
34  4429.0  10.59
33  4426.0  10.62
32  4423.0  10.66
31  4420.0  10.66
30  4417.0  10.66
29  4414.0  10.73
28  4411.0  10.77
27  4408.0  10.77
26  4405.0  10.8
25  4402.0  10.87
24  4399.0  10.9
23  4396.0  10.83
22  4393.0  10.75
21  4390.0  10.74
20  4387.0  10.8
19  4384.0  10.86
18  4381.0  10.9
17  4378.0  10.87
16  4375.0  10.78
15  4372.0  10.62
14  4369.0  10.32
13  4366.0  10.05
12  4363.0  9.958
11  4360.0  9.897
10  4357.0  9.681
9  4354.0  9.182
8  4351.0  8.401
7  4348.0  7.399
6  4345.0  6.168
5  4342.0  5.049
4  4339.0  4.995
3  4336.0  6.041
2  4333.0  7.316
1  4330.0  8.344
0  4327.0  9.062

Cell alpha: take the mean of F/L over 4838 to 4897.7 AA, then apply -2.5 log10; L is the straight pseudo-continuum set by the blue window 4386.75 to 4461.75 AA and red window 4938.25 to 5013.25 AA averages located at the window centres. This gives 0.26 mag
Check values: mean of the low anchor 10.7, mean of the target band 6.87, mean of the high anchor 8.28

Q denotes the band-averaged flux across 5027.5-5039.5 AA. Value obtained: 8.12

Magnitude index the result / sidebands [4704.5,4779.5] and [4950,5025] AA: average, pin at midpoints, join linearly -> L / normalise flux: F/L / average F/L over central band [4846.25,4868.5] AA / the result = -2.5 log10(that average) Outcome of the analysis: 0.50 mag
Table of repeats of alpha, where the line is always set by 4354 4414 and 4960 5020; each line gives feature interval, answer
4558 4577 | -0.03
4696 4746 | -0.02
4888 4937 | 0.02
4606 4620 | -0.03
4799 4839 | 0.03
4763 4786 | -0.01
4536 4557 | 0.00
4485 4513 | -0.03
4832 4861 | 0.25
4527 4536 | -0.02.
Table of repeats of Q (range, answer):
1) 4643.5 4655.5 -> 9.62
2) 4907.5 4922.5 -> 8.43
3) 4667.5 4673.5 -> 9.63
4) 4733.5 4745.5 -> 9.32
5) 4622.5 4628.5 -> 9.84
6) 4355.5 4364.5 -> 9.85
